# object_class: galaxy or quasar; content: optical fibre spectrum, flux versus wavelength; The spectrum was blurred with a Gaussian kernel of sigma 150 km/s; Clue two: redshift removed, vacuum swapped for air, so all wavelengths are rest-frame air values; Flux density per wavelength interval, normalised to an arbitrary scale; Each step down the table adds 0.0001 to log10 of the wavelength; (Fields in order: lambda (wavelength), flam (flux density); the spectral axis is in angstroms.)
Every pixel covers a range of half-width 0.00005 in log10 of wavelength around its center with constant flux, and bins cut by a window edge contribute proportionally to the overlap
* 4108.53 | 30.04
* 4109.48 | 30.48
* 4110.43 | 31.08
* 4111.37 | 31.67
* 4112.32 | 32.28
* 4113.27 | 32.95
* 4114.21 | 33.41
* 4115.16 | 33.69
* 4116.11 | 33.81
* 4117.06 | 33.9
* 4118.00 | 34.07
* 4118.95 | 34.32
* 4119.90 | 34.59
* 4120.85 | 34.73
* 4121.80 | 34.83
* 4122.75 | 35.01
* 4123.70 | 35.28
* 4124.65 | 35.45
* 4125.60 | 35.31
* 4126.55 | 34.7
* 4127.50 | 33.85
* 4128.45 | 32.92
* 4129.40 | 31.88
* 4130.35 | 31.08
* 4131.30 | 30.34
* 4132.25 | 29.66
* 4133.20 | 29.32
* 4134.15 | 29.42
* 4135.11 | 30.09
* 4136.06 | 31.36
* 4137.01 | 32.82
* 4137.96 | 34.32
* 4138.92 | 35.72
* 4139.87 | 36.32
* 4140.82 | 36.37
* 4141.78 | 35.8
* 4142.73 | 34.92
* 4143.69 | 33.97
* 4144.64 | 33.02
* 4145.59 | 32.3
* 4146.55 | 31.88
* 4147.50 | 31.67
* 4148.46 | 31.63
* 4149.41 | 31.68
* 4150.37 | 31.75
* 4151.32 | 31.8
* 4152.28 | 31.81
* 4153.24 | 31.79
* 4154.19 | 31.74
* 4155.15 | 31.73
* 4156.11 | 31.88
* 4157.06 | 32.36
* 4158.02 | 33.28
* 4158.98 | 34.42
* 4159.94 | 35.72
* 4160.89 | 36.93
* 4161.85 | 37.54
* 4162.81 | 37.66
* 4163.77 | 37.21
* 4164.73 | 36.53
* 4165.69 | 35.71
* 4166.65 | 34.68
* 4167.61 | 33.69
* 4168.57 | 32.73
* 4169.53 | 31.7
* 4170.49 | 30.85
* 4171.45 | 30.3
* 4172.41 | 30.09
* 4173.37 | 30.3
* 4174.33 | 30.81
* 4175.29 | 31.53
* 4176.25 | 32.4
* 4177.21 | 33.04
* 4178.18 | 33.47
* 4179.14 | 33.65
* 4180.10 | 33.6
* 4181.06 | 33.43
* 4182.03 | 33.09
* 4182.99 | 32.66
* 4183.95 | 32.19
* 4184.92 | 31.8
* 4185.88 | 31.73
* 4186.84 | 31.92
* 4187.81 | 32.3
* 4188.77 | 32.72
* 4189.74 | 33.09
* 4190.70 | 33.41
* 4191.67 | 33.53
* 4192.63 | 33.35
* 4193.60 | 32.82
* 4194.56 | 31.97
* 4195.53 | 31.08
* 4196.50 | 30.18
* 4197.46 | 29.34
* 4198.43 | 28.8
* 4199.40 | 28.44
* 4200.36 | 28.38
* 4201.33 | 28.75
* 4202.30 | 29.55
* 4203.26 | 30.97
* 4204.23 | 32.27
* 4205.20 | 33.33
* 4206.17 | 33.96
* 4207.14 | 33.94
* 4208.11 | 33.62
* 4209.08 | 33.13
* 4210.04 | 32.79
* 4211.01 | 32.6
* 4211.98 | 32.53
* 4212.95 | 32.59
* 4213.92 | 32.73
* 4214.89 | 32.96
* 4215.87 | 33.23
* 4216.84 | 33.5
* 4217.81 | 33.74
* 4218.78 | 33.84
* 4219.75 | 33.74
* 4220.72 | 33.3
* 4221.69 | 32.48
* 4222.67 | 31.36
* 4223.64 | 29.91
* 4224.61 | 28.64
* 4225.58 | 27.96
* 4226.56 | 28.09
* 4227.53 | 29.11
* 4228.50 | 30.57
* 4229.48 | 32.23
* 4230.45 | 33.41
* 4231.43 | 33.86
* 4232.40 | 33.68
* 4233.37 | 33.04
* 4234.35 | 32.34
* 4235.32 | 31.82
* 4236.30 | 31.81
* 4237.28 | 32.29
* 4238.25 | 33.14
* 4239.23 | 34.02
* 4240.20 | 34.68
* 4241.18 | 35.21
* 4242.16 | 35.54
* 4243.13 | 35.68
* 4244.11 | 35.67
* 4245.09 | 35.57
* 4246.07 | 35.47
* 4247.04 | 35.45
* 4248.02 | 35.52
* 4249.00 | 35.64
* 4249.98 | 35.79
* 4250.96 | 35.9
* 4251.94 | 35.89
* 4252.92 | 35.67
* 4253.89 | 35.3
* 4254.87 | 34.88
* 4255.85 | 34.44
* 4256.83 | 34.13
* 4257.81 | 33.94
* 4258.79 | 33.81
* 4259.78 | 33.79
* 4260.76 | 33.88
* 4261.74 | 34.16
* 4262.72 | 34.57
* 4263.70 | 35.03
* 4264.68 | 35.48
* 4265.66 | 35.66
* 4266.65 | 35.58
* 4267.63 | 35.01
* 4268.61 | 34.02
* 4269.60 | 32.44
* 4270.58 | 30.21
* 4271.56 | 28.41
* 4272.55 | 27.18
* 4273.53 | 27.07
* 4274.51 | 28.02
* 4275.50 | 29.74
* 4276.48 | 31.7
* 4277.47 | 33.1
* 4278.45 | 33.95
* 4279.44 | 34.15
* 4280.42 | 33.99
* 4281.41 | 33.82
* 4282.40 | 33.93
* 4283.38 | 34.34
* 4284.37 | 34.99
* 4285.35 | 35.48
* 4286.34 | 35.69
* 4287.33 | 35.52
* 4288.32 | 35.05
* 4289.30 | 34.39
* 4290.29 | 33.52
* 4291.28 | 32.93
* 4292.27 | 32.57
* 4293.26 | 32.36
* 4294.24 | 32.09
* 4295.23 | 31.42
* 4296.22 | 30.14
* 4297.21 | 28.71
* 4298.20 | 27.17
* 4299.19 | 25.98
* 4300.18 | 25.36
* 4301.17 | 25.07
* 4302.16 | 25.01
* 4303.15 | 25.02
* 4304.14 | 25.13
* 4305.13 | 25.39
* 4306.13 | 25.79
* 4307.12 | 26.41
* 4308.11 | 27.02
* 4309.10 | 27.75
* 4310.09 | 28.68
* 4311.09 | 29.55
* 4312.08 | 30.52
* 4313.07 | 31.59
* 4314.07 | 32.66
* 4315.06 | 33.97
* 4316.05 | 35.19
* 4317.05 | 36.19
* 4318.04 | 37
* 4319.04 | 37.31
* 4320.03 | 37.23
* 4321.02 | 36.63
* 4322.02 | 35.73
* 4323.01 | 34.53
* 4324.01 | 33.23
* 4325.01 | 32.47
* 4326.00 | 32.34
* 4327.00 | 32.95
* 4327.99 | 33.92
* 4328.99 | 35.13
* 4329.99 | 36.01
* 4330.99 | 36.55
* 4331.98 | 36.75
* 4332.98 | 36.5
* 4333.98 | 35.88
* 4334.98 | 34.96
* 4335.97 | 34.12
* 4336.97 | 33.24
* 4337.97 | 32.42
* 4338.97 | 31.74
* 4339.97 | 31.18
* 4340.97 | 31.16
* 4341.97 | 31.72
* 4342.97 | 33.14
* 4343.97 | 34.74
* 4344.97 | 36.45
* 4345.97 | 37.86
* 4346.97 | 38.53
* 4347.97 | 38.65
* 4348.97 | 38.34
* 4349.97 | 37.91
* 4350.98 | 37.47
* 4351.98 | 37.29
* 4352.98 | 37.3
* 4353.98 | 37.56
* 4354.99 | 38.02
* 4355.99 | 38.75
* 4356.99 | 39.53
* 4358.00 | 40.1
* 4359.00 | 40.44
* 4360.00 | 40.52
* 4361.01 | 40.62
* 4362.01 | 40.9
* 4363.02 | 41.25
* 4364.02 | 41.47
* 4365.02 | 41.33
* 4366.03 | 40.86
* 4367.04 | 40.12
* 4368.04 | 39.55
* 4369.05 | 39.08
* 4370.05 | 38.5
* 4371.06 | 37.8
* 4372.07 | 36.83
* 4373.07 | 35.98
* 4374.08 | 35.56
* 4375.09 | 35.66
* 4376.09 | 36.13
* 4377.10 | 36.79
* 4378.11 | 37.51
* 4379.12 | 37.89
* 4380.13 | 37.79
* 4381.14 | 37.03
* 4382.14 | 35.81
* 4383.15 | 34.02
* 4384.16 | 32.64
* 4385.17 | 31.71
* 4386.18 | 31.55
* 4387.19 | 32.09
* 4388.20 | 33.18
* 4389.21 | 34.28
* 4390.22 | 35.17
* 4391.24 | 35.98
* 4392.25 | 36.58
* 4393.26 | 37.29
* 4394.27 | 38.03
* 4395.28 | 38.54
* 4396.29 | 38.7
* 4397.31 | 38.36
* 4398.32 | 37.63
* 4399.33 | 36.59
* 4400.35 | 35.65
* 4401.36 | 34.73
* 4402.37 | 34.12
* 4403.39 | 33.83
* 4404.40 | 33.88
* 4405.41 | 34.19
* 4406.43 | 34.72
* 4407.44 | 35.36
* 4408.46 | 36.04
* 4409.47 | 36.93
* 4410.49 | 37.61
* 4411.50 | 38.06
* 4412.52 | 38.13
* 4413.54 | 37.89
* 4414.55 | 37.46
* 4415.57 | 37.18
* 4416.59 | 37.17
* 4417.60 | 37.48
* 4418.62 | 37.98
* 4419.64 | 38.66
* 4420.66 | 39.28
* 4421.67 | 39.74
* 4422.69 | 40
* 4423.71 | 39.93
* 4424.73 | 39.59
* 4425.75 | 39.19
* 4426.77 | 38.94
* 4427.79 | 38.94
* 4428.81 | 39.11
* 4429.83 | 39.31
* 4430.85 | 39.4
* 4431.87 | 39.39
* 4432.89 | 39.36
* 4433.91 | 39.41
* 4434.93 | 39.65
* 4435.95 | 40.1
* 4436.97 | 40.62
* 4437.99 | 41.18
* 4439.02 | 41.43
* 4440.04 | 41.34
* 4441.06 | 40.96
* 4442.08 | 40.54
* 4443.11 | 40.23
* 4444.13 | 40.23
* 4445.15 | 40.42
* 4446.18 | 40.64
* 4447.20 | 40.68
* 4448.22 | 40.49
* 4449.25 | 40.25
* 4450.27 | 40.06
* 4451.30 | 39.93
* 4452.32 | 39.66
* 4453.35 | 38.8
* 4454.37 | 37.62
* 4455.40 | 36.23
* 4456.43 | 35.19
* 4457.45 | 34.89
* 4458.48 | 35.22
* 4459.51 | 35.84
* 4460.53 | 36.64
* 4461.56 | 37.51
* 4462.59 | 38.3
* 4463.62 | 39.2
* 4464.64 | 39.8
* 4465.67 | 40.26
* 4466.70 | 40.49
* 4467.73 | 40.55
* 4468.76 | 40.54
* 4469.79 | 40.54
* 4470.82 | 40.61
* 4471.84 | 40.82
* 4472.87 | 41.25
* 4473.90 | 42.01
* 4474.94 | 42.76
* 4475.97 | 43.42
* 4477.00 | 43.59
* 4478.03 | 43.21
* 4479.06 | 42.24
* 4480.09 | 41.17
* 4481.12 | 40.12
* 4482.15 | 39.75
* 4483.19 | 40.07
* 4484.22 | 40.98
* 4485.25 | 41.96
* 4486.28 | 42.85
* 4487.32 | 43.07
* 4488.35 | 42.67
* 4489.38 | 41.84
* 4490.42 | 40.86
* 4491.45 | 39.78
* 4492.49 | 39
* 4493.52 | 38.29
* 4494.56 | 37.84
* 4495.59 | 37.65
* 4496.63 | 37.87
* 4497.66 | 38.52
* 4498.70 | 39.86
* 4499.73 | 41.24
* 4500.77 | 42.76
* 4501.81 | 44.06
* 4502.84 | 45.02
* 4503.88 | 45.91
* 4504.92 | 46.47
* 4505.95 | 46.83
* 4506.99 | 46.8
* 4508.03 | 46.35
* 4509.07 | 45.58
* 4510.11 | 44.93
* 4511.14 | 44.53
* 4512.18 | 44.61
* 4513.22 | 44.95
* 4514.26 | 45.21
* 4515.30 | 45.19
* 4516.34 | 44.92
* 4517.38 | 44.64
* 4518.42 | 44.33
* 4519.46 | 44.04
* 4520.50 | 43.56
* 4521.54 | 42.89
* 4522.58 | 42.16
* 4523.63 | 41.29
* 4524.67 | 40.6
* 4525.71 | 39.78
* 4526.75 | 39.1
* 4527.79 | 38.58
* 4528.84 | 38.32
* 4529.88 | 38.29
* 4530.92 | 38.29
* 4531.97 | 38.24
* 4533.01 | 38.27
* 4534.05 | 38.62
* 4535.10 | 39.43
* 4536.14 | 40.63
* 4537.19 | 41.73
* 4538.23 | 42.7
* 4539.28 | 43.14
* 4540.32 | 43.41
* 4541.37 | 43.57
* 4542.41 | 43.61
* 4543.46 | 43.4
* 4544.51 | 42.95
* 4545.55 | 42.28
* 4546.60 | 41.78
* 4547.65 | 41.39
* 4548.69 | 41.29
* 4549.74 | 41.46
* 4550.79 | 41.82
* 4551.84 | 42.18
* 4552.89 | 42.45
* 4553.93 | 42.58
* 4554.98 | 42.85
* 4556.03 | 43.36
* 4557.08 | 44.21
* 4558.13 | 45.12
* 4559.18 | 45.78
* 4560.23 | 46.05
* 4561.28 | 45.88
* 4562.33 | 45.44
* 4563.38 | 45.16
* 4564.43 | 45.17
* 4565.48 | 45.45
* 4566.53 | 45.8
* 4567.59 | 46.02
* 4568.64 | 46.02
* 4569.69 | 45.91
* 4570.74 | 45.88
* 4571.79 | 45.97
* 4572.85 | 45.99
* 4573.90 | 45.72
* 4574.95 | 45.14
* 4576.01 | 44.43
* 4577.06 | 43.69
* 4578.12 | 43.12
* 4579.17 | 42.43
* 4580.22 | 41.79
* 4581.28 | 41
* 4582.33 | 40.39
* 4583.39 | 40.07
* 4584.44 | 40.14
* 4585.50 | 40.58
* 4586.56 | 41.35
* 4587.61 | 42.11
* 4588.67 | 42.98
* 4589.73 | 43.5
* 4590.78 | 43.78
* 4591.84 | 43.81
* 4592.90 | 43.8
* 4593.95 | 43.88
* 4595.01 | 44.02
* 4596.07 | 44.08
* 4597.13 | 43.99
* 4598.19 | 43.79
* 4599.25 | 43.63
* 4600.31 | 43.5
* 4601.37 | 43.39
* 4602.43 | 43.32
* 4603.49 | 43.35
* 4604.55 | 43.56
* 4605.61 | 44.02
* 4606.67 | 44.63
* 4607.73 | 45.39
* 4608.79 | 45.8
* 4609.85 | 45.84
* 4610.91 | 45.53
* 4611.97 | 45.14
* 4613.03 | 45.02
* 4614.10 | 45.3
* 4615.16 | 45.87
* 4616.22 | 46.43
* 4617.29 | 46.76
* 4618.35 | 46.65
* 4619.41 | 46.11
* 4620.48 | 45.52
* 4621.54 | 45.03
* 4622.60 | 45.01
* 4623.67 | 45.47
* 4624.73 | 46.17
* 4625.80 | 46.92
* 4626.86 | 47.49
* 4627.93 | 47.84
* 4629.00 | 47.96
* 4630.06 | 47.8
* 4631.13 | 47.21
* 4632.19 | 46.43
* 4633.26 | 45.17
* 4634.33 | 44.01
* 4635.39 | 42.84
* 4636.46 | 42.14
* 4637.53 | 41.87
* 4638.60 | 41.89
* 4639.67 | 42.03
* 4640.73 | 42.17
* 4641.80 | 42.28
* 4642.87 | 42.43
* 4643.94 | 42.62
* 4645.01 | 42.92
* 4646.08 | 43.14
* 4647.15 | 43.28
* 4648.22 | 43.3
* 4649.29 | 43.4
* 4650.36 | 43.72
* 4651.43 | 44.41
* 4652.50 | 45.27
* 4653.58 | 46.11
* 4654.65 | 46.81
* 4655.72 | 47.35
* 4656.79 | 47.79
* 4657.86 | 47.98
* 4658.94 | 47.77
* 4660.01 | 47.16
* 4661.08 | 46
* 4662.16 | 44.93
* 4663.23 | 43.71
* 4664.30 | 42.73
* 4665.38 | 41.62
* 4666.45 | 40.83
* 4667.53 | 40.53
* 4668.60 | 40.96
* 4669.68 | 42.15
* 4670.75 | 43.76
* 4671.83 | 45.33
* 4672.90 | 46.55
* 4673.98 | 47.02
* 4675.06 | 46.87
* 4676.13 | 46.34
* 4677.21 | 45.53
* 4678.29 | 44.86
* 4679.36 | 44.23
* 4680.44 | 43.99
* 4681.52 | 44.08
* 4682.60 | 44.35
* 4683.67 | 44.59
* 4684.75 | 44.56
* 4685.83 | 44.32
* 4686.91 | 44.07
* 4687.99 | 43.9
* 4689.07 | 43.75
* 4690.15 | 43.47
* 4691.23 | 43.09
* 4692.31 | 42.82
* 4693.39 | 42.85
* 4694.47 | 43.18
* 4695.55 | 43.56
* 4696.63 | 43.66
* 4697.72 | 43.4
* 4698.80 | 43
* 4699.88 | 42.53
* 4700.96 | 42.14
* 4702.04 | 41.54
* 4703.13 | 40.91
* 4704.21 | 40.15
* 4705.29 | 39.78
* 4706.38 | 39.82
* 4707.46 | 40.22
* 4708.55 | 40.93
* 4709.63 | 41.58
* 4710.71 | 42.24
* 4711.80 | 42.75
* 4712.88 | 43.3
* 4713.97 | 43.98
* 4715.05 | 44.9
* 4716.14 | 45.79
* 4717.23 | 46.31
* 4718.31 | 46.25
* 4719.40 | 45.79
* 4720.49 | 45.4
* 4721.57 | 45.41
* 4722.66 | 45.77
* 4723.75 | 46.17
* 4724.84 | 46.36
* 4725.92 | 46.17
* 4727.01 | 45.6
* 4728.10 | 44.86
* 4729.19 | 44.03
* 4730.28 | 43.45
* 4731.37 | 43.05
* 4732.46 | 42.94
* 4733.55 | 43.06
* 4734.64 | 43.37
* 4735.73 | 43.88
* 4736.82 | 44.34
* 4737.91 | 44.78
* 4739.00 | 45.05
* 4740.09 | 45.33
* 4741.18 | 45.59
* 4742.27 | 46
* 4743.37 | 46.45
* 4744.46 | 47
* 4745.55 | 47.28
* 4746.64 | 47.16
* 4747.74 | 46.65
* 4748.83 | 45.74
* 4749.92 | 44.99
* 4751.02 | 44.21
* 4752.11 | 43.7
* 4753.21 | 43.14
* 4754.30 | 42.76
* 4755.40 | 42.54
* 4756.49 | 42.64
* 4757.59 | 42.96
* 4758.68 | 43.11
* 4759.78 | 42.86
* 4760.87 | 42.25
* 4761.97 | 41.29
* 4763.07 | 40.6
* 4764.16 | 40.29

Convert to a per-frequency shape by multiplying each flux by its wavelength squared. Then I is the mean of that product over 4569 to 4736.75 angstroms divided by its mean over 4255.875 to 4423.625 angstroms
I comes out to 1.46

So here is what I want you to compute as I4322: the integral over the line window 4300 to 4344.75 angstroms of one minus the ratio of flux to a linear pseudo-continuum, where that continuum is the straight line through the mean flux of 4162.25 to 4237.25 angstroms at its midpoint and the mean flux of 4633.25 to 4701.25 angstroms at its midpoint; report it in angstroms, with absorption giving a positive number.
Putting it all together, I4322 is 4.0 angstroms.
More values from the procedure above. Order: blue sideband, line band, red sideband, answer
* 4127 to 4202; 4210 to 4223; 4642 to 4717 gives 0.3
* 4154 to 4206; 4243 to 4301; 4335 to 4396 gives 2.4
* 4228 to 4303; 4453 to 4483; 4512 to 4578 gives 0.5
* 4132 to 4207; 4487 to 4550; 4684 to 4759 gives -3.7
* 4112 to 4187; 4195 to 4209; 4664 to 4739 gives 1.3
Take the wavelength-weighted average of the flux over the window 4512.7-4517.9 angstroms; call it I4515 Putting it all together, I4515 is 45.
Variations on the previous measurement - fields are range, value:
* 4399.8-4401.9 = 35.2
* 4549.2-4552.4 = 41.7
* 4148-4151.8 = 31.8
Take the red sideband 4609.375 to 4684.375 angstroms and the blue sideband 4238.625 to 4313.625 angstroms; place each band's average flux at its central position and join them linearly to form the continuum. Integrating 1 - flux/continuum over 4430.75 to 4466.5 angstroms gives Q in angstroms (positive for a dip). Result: -1.0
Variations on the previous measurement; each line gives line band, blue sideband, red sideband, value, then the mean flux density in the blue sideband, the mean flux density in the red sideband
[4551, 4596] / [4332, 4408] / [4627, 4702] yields -2.13 angstroms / 36.5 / 44.2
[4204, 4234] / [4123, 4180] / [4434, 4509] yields 2.04 angstroms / 33.1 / 40.7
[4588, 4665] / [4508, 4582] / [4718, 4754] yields -1.39 angstroms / 43.1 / 45.1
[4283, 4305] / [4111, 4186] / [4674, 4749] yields 3.24 angstroms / 33.2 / 44.2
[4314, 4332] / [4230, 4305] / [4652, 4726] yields -0.40 angstroms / 32.8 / 44.1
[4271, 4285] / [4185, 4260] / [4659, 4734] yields 0.96 angstroms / 32.8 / 43.8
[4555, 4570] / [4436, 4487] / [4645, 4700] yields -1.13 angstroms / 40.1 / 44.3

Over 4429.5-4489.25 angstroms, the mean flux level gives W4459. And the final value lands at 40.1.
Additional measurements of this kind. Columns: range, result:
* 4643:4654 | 43.7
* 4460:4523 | 42.1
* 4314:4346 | 34.6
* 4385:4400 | 35.8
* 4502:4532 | 43.2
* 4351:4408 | 37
